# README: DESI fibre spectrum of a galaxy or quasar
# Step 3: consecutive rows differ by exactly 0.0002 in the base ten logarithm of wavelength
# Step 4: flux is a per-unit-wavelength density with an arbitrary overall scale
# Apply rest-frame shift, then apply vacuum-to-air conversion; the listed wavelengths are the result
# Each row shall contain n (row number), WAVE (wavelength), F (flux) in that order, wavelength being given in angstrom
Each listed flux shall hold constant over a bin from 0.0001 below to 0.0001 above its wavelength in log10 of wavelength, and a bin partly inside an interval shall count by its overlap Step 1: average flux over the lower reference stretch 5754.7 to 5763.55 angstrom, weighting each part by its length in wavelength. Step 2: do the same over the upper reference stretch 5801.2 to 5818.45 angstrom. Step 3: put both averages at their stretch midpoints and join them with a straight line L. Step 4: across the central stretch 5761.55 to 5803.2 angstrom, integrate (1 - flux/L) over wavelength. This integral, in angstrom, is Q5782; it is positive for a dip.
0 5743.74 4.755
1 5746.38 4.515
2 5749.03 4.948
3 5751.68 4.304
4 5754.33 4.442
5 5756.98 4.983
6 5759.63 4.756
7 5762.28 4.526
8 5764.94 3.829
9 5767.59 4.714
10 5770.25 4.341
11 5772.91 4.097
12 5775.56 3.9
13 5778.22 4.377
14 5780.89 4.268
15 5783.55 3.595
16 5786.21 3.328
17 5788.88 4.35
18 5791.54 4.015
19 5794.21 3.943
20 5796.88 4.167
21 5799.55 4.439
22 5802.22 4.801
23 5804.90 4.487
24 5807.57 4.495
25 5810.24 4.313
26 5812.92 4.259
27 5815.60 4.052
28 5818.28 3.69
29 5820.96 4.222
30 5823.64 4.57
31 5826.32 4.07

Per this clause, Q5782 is 3.5 angstrom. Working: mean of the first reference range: 4.73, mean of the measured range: 4.16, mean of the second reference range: 4.33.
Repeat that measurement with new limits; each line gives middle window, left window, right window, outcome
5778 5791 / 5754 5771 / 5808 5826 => 1.3 angstrom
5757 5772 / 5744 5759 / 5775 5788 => -0.5 angstrom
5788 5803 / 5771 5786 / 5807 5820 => -0.7 angstrom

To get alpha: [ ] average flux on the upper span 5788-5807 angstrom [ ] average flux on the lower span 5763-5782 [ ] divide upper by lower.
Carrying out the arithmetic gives 1.0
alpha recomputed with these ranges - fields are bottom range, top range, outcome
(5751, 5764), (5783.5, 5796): 0.85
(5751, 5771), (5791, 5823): 0.95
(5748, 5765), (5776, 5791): 0.87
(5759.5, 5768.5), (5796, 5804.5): 1.02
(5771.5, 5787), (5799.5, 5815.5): 1.12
